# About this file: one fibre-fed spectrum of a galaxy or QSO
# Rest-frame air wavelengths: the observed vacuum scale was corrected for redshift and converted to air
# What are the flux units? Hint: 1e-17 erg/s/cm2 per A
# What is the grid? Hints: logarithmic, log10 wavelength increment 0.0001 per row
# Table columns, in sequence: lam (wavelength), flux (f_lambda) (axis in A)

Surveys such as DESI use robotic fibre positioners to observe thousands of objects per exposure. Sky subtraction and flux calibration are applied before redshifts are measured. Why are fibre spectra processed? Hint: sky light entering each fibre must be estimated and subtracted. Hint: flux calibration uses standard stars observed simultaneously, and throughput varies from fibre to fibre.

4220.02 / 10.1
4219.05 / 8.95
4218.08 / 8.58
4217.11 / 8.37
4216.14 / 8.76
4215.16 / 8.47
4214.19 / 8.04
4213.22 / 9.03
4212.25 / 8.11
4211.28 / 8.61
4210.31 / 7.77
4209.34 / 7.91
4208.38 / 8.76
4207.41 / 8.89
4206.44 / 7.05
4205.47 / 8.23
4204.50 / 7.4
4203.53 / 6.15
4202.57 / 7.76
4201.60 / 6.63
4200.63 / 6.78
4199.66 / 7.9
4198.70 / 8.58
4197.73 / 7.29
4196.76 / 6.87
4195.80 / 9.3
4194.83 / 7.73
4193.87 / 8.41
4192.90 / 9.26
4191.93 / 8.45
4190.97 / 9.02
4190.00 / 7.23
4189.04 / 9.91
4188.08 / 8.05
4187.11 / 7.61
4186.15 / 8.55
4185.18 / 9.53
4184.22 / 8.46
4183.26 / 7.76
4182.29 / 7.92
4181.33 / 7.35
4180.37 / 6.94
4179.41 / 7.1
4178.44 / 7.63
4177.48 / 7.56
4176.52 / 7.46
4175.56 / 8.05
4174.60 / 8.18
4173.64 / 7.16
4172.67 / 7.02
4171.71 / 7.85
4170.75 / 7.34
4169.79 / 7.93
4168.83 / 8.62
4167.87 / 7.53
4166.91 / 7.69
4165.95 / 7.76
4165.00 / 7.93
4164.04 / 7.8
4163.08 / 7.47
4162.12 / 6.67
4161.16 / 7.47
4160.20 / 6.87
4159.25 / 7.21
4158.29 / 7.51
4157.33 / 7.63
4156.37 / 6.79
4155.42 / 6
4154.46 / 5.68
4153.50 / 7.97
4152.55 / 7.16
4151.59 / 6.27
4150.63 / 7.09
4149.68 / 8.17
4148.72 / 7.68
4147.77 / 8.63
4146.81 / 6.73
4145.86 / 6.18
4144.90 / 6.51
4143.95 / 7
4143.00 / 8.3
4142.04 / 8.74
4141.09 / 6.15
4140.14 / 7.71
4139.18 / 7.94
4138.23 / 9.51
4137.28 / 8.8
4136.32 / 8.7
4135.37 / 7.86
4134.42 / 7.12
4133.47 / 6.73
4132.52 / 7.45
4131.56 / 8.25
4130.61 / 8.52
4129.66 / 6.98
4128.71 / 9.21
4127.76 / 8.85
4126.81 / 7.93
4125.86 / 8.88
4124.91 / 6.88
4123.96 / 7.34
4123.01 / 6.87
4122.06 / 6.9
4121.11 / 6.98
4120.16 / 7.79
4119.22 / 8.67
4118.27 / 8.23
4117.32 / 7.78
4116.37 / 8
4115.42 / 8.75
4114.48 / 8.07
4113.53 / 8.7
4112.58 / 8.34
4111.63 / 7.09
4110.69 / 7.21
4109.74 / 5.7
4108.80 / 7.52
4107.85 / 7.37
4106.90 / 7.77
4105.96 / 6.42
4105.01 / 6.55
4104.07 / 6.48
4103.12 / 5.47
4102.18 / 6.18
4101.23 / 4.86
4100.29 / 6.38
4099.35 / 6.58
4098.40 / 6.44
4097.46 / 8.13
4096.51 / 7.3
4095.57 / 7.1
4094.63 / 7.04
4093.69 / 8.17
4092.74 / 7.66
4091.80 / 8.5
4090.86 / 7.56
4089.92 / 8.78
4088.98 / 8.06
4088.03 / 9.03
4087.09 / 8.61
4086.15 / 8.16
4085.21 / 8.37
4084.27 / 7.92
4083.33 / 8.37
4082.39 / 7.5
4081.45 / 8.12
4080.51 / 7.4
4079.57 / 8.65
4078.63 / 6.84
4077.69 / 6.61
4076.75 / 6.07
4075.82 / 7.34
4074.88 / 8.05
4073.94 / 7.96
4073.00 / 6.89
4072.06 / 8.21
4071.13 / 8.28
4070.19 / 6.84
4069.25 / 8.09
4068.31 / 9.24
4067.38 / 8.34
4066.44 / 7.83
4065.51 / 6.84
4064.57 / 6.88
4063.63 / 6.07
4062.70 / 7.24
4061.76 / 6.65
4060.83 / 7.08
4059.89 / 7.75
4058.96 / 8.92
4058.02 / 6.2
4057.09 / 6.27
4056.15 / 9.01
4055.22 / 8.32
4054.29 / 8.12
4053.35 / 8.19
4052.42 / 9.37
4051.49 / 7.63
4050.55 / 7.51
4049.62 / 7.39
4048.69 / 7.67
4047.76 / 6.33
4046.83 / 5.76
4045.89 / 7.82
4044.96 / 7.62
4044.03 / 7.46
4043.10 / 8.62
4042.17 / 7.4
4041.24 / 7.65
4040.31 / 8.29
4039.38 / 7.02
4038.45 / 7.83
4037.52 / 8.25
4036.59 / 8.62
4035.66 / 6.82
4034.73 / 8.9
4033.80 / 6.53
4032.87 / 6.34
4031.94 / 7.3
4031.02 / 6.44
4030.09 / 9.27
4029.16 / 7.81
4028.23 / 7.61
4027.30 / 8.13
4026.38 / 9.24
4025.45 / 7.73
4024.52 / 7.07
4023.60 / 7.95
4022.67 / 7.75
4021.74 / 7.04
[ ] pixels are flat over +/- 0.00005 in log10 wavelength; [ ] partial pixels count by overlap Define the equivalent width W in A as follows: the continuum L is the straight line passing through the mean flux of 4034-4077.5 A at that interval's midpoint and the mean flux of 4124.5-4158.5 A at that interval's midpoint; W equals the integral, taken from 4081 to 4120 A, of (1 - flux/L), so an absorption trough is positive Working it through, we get 0.3 A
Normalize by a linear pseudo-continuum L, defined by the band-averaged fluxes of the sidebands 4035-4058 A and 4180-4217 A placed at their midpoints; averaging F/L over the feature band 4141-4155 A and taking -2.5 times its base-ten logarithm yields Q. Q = 0.10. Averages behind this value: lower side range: 7.69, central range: 7.24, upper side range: 8.07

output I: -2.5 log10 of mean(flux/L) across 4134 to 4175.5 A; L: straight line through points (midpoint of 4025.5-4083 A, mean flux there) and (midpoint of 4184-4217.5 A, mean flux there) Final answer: 0.07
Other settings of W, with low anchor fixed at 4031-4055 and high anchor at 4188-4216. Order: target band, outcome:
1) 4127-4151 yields 0.3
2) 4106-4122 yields 0.2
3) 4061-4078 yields 0.6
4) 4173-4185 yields 0.5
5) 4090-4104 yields 1.4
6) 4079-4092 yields -0.8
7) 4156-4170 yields 0.8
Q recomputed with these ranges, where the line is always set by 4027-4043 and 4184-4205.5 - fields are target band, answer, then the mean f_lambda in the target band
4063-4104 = 0.04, 7.49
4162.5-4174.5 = 0.04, 7.68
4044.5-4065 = 0.04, 7.45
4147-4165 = 0.10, 7.23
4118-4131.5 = 0.00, 7.87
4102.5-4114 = 0.12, 7.04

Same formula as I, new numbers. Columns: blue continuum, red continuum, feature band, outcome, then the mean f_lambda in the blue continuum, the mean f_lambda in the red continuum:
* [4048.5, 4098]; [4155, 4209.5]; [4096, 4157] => 0.048 mag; 7.74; 7.76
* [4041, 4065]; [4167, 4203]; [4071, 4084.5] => -0.003 mag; 7.5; 7.91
